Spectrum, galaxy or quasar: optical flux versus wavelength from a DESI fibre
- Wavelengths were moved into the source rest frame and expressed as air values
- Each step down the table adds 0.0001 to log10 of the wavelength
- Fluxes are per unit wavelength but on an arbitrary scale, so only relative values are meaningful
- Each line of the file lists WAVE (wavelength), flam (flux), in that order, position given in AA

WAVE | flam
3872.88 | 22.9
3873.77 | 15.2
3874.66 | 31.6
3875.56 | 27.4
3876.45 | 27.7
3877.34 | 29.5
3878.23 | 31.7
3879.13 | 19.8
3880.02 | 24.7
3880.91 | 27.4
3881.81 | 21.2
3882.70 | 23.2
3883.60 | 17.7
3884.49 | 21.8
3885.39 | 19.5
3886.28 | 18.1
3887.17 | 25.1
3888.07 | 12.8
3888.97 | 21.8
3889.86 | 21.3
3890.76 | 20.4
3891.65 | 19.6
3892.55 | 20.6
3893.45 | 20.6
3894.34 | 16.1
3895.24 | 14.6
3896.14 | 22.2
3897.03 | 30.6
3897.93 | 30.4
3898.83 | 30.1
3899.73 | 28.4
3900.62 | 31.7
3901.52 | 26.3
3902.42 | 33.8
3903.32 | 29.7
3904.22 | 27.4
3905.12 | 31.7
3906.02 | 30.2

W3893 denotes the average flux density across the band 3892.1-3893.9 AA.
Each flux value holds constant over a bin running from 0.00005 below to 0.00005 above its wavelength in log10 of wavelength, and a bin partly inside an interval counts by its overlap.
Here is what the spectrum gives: 20.6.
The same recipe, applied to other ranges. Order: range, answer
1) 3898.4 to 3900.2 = 29.4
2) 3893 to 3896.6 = 18.5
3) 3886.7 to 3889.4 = 19.8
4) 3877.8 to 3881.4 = 25.8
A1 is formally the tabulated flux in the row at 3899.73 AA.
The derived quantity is 28.4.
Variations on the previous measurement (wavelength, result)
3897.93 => 30.4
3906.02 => 30.2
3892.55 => 20.6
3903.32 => 29.7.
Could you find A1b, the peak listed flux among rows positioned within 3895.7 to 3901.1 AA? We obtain 31.7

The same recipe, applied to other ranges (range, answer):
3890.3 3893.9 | 20.6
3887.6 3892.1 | 21.8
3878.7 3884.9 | 27.4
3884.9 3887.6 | 25.1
